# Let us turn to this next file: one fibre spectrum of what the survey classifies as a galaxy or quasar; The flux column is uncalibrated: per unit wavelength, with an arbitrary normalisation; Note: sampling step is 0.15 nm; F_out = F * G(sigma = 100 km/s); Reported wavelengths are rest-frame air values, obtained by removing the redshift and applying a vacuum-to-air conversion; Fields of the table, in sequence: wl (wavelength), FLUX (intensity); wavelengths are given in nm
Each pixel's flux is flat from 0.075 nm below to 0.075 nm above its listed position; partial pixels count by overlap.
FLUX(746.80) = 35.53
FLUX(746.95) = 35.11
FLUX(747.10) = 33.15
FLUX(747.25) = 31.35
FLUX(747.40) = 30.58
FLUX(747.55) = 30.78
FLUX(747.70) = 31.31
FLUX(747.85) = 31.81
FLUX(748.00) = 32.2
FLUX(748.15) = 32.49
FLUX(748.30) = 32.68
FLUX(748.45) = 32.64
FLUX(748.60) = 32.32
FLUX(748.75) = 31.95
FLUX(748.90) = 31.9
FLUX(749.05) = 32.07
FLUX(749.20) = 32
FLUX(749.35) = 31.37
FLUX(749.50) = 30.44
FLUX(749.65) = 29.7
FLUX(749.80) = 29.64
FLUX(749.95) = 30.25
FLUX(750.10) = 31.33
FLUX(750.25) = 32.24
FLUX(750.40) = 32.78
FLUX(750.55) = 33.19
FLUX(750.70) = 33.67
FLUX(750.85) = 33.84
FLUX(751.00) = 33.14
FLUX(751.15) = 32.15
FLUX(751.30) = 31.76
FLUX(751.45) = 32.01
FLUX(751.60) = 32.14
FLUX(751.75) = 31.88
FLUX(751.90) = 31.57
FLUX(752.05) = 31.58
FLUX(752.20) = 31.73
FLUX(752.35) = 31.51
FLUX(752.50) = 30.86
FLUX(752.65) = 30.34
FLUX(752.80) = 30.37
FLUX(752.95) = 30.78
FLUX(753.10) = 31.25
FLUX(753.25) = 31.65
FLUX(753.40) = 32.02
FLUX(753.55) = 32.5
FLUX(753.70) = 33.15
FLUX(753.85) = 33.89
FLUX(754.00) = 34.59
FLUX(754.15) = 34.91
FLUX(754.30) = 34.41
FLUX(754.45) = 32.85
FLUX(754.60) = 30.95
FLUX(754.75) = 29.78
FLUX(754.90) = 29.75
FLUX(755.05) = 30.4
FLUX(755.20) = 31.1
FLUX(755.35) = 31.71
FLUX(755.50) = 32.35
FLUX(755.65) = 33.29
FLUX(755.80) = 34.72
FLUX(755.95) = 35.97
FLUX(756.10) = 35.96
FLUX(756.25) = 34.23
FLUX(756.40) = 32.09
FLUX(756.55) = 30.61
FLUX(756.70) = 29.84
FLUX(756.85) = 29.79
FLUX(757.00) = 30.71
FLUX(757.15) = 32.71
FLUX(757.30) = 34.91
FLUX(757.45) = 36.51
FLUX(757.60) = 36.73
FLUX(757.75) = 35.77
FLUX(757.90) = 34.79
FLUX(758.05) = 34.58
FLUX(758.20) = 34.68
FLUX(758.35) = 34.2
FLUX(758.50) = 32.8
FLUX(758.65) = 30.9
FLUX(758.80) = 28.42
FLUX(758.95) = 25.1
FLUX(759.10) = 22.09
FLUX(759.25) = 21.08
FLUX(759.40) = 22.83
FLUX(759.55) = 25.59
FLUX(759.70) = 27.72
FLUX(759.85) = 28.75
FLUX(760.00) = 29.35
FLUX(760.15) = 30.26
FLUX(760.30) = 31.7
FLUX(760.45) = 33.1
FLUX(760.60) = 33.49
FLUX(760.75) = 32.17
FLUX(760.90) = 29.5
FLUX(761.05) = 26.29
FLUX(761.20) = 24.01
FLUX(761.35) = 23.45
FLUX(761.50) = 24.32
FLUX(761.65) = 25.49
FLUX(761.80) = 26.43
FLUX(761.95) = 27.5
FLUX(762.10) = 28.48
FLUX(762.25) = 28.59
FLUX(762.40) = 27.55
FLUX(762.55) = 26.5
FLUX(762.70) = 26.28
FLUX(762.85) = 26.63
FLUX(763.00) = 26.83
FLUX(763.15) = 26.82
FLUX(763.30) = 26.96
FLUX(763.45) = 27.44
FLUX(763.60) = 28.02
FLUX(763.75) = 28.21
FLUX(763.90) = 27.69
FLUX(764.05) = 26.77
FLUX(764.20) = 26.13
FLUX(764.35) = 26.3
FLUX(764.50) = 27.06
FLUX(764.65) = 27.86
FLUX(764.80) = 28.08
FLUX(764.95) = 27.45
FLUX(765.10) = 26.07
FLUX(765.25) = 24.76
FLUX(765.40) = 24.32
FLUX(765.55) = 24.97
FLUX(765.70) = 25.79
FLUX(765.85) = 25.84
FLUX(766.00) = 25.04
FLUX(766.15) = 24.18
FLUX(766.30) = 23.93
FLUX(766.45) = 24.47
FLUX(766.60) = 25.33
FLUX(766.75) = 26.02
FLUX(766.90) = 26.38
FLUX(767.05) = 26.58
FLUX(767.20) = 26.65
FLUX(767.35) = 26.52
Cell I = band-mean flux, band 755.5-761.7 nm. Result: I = 30.5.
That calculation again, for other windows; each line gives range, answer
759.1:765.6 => 27.1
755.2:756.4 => 33.7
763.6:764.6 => 27.1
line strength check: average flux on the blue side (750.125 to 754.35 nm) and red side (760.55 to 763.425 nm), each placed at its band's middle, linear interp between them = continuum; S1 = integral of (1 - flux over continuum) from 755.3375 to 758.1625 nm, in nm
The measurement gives -0.35 nm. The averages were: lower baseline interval 32.3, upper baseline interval 27.2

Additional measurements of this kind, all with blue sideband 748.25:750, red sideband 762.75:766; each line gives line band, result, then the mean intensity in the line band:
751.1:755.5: -0.257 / 31.9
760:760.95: -0.127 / 31.6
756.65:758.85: -0.348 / 33.2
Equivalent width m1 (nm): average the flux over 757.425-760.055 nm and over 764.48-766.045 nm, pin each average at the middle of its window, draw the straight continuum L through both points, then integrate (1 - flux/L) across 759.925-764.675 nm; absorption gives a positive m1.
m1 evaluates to 0.03 nm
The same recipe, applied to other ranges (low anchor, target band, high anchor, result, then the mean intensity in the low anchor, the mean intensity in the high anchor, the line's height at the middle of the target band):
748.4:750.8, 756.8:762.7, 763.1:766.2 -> -0.25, 31.7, 26.5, 28.2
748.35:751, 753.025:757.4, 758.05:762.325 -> -0.37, 31.9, 28.3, 30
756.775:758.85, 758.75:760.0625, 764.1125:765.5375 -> 0.26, 33.5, 26.4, 31.8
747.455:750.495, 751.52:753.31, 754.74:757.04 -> 0.03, 31.6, 32.1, 31.8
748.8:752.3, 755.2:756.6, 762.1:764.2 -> -0.16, 31.8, 27.3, 29.9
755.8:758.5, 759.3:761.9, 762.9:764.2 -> 0.21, 33.8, 27.3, 30.3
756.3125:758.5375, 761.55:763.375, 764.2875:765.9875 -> 0.11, 33.4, 26.2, 28.7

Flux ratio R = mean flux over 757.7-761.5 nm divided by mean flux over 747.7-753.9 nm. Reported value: 0.92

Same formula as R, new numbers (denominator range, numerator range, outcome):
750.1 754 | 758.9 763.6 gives 0.85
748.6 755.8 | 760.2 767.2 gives 0.84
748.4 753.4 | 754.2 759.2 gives 1.02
